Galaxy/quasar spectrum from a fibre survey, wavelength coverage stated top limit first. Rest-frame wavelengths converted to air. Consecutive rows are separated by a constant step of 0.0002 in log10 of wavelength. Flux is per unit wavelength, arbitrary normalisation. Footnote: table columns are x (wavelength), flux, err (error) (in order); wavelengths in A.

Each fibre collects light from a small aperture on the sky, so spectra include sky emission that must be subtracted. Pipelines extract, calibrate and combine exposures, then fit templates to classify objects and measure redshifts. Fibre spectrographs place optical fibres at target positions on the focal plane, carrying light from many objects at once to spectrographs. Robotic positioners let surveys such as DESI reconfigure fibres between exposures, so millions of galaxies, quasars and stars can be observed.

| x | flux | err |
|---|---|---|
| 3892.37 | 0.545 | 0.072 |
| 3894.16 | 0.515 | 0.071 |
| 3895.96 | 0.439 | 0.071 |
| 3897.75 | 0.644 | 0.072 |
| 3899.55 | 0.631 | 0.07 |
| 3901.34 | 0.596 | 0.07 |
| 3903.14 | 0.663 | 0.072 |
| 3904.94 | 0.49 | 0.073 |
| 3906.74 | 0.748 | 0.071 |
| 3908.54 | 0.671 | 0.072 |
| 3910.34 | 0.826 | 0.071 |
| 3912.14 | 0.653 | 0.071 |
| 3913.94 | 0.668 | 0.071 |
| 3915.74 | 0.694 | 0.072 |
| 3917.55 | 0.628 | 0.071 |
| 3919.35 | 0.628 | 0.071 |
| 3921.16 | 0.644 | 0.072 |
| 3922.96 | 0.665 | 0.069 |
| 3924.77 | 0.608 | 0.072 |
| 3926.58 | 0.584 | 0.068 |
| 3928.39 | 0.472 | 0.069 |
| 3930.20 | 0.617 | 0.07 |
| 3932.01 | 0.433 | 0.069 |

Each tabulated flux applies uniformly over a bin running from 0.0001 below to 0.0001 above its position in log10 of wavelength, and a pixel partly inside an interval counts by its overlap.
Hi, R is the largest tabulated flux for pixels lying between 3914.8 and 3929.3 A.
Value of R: 0.694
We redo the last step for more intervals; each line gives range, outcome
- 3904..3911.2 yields 0.826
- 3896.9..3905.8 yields 0.663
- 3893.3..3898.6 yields 0.644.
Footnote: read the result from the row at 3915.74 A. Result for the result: 0.694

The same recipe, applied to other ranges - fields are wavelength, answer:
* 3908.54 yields 0.671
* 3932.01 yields 0.433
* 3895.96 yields 0.439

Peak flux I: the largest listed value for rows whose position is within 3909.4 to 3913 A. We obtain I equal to 0.826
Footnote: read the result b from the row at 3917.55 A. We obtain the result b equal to 0.628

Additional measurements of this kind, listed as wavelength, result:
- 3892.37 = 0.545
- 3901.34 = 0.596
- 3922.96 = 0.665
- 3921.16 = 0.644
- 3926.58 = 0.584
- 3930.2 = 0.617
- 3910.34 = 0.826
